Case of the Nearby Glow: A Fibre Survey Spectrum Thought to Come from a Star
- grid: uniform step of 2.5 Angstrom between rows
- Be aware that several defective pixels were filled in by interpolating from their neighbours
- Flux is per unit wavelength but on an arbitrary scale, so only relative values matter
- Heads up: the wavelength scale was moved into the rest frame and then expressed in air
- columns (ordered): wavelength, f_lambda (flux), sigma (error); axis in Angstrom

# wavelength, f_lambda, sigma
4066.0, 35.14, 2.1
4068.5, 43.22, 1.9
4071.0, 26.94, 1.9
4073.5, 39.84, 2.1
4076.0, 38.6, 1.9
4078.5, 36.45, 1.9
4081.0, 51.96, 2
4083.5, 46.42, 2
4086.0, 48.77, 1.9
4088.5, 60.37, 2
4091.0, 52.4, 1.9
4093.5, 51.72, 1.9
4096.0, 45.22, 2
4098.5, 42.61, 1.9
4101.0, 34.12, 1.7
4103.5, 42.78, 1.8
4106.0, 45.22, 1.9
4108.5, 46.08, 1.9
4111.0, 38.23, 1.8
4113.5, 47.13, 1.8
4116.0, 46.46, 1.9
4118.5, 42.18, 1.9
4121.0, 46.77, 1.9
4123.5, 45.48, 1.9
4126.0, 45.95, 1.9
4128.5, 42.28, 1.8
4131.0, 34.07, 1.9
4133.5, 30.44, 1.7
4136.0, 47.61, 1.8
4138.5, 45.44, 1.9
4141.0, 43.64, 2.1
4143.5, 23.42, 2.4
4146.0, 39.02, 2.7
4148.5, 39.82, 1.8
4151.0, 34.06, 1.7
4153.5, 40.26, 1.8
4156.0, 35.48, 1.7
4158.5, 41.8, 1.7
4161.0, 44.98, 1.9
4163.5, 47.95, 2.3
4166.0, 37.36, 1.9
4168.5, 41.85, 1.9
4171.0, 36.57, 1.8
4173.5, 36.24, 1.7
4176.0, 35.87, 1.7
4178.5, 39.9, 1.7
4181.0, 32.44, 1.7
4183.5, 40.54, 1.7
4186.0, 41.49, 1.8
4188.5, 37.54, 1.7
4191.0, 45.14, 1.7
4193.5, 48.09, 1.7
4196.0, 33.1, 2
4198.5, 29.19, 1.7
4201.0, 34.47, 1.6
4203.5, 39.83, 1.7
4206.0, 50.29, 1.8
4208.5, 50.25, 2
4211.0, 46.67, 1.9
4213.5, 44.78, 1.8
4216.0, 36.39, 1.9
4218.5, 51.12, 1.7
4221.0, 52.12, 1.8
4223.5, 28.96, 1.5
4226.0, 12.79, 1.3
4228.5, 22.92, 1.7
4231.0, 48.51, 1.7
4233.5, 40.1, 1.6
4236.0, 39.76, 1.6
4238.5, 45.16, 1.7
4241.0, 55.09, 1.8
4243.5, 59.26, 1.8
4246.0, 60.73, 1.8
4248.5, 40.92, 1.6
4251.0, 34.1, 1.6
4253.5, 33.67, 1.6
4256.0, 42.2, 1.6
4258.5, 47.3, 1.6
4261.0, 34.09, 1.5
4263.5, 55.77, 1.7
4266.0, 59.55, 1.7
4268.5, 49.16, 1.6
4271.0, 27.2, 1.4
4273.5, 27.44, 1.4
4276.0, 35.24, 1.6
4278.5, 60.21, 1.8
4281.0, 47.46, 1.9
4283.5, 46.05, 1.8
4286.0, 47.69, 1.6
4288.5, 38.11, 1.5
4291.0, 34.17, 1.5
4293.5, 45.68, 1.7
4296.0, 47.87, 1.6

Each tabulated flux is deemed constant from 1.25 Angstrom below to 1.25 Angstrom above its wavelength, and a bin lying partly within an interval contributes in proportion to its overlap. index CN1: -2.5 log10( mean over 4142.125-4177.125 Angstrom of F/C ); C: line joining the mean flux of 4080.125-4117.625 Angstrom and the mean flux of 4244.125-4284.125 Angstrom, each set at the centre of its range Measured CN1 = 0.19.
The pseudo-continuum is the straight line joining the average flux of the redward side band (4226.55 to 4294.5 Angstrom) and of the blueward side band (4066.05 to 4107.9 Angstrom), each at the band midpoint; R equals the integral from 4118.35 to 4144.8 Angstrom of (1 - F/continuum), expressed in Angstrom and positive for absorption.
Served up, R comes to 1.92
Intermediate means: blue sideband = 43.9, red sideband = 43.3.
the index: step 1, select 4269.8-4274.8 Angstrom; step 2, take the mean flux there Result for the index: 27.4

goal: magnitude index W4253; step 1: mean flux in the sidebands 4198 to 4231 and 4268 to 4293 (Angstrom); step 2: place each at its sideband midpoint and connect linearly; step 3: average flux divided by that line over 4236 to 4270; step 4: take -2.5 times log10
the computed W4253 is -0.17 mag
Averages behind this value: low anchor 39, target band 47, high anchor 41.2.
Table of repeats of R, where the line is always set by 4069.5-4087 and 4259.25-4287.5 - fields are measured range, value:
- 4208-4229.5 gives 2.6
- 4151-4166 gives 0.5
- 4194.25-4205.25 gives 2.0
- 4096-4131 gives -1.2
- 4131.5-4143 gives 0.6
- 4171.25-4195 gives 1.9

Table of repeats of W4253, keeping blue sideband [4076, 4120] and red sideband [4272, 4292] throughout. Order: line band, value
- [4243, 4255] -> -0.05 mag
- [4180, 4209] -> 0.10 mag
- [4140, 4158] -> 0.21 mag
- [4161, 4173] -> 0.08 mag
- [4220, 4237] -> 0.23 mag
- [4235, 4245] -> -0.18 mag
